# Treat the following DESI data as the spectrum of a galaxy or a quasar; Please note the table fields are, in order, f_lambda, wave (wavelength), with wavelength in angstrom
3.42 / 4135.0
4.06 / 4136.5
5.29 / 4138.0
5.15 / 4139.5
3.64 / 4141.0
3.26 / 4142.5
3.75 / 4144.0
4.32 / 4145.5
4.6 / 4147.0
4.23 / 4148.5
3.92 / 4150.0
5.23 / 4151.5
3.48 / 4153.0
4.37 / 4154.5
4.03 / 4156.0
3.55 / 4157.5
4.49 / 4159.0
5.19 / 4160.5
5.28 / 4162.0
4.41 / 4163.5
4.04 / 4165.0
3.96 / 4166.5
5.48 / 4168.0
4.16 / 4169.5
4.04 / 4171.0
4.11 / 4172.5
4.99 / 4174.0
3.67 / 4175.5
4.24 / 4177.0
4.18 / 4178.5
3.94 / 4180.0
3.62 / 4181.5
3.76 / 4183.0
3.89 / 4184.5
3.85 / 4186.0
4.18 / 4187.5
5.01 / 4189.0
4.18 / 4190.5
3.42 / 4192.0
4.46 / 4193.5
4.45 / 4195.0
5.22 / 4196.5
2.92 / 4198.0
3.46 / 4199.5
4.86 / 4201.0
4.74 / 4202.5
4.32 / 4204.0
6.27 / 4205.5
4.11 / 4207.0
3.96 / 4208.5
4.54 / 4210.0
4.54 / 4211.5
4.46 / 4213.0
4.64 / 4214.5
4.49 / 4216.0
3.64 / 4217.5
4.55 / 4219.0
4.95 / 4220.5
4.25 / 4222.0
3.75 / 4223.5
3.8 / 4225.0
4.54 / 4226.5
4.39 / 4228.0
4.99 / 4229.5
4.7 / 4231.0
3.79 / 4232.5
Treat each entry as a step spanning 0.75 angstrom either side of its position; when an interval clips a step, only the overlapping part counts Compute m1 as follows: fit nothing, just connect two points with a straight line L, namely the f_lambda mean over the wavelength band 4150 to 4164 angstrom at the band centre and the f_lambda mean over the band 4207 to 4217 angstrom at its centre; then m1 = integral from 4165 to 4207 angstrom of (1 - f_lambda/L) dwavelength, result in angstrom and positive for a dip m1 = 1.3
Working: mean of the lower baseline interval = 4.42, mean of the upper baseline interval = 4.39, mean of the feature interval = 4.27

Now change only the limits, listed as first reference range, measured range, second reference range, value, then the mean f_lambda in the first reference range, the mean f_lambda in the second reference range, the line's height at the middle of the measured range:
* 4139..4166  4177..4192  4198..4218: 1.1 angstrom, 4.26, 4.42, 4.35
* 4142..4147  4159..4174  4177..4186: -2.4 angstrom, 3.93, 3.91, 3.91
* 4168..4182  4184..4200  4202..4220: 0.9 angstrom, 4.19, 4.52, 4.35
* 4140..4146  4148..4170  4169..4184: -2.7 angstrom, 3.78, 4.07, 3.92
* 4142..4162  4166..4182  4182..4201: -0.3 angstrom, 4.24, 4.09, 4.16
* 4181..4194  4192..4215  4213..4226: -1.5 angstrom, 4.04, 4.28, 4.16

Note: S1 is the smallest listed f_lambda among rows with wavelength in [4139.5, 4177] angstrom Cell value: 3.26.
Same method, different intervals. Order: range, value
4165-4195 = 3.42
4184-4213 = 2.92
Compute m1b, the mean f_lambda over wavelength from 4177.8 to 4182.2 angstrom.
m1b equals 3.91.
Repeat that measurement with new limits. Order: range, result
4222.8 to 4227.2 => 4.03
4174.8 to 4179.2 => 4.03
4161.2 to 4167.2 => 4.43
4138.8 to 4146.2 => 4.01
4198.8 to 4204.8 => 4.37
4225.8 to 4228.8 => 4.47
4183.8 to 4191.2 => 4.22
